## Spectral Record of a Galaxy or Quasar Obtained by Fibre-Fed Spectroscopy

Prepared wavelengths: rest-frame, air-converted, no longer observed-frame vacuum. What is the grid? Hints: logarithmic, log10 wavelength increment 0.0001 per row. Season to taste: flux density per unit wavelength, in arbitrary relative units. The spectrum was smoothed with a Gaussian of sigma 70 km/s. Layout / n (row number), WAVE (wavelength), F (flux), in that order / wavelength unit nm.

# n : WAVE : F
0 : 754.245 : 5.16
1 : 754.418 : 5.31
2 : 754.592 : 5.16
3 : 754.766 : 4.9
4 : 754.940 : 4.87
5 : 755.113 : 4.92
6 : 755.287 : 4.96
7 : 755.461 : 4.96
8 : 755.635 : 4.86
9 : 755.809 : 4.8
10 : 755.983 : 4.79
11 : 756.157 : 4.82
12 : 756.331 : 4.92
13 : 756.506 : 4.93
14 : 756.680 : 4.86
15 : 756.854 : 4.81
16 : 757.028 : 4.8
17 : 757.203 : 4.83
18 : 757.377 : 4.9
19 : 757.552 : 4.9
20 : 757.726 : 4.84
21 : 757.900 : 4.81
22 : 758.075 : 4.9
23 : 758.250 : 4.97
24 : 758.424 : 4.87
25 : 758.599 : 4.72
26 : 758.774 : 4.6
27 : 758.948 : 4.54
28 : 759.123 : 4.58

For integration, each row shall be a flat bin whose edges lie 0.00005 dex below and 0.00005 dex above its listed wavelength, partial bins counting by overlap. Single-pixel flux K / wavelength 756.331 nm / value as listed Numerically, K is 4.92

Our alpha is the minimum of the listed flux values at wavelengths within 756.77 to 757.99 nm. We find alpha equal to 4.8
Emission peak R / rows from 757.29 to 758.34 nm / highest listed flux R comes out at 4.97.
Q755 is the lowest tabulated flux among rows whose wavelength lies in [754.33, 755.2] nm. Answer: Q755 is 4.87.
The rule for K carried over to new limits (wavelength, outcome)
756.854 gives 4.81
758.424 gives 4.87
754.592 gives 5.16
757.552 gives 4.9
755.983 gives 4.79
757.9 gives 4.81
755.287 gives 4.96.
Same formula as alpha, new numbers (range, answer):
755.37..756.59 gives 4.79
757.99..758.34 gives 4.9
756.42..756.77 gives 4.86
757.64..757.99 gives 4.81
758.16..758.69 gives 4.72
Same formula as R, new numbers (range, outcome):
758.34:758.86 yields 4.87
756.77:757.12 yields 4.81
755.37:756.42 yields 4.96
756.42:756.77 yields 4.93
